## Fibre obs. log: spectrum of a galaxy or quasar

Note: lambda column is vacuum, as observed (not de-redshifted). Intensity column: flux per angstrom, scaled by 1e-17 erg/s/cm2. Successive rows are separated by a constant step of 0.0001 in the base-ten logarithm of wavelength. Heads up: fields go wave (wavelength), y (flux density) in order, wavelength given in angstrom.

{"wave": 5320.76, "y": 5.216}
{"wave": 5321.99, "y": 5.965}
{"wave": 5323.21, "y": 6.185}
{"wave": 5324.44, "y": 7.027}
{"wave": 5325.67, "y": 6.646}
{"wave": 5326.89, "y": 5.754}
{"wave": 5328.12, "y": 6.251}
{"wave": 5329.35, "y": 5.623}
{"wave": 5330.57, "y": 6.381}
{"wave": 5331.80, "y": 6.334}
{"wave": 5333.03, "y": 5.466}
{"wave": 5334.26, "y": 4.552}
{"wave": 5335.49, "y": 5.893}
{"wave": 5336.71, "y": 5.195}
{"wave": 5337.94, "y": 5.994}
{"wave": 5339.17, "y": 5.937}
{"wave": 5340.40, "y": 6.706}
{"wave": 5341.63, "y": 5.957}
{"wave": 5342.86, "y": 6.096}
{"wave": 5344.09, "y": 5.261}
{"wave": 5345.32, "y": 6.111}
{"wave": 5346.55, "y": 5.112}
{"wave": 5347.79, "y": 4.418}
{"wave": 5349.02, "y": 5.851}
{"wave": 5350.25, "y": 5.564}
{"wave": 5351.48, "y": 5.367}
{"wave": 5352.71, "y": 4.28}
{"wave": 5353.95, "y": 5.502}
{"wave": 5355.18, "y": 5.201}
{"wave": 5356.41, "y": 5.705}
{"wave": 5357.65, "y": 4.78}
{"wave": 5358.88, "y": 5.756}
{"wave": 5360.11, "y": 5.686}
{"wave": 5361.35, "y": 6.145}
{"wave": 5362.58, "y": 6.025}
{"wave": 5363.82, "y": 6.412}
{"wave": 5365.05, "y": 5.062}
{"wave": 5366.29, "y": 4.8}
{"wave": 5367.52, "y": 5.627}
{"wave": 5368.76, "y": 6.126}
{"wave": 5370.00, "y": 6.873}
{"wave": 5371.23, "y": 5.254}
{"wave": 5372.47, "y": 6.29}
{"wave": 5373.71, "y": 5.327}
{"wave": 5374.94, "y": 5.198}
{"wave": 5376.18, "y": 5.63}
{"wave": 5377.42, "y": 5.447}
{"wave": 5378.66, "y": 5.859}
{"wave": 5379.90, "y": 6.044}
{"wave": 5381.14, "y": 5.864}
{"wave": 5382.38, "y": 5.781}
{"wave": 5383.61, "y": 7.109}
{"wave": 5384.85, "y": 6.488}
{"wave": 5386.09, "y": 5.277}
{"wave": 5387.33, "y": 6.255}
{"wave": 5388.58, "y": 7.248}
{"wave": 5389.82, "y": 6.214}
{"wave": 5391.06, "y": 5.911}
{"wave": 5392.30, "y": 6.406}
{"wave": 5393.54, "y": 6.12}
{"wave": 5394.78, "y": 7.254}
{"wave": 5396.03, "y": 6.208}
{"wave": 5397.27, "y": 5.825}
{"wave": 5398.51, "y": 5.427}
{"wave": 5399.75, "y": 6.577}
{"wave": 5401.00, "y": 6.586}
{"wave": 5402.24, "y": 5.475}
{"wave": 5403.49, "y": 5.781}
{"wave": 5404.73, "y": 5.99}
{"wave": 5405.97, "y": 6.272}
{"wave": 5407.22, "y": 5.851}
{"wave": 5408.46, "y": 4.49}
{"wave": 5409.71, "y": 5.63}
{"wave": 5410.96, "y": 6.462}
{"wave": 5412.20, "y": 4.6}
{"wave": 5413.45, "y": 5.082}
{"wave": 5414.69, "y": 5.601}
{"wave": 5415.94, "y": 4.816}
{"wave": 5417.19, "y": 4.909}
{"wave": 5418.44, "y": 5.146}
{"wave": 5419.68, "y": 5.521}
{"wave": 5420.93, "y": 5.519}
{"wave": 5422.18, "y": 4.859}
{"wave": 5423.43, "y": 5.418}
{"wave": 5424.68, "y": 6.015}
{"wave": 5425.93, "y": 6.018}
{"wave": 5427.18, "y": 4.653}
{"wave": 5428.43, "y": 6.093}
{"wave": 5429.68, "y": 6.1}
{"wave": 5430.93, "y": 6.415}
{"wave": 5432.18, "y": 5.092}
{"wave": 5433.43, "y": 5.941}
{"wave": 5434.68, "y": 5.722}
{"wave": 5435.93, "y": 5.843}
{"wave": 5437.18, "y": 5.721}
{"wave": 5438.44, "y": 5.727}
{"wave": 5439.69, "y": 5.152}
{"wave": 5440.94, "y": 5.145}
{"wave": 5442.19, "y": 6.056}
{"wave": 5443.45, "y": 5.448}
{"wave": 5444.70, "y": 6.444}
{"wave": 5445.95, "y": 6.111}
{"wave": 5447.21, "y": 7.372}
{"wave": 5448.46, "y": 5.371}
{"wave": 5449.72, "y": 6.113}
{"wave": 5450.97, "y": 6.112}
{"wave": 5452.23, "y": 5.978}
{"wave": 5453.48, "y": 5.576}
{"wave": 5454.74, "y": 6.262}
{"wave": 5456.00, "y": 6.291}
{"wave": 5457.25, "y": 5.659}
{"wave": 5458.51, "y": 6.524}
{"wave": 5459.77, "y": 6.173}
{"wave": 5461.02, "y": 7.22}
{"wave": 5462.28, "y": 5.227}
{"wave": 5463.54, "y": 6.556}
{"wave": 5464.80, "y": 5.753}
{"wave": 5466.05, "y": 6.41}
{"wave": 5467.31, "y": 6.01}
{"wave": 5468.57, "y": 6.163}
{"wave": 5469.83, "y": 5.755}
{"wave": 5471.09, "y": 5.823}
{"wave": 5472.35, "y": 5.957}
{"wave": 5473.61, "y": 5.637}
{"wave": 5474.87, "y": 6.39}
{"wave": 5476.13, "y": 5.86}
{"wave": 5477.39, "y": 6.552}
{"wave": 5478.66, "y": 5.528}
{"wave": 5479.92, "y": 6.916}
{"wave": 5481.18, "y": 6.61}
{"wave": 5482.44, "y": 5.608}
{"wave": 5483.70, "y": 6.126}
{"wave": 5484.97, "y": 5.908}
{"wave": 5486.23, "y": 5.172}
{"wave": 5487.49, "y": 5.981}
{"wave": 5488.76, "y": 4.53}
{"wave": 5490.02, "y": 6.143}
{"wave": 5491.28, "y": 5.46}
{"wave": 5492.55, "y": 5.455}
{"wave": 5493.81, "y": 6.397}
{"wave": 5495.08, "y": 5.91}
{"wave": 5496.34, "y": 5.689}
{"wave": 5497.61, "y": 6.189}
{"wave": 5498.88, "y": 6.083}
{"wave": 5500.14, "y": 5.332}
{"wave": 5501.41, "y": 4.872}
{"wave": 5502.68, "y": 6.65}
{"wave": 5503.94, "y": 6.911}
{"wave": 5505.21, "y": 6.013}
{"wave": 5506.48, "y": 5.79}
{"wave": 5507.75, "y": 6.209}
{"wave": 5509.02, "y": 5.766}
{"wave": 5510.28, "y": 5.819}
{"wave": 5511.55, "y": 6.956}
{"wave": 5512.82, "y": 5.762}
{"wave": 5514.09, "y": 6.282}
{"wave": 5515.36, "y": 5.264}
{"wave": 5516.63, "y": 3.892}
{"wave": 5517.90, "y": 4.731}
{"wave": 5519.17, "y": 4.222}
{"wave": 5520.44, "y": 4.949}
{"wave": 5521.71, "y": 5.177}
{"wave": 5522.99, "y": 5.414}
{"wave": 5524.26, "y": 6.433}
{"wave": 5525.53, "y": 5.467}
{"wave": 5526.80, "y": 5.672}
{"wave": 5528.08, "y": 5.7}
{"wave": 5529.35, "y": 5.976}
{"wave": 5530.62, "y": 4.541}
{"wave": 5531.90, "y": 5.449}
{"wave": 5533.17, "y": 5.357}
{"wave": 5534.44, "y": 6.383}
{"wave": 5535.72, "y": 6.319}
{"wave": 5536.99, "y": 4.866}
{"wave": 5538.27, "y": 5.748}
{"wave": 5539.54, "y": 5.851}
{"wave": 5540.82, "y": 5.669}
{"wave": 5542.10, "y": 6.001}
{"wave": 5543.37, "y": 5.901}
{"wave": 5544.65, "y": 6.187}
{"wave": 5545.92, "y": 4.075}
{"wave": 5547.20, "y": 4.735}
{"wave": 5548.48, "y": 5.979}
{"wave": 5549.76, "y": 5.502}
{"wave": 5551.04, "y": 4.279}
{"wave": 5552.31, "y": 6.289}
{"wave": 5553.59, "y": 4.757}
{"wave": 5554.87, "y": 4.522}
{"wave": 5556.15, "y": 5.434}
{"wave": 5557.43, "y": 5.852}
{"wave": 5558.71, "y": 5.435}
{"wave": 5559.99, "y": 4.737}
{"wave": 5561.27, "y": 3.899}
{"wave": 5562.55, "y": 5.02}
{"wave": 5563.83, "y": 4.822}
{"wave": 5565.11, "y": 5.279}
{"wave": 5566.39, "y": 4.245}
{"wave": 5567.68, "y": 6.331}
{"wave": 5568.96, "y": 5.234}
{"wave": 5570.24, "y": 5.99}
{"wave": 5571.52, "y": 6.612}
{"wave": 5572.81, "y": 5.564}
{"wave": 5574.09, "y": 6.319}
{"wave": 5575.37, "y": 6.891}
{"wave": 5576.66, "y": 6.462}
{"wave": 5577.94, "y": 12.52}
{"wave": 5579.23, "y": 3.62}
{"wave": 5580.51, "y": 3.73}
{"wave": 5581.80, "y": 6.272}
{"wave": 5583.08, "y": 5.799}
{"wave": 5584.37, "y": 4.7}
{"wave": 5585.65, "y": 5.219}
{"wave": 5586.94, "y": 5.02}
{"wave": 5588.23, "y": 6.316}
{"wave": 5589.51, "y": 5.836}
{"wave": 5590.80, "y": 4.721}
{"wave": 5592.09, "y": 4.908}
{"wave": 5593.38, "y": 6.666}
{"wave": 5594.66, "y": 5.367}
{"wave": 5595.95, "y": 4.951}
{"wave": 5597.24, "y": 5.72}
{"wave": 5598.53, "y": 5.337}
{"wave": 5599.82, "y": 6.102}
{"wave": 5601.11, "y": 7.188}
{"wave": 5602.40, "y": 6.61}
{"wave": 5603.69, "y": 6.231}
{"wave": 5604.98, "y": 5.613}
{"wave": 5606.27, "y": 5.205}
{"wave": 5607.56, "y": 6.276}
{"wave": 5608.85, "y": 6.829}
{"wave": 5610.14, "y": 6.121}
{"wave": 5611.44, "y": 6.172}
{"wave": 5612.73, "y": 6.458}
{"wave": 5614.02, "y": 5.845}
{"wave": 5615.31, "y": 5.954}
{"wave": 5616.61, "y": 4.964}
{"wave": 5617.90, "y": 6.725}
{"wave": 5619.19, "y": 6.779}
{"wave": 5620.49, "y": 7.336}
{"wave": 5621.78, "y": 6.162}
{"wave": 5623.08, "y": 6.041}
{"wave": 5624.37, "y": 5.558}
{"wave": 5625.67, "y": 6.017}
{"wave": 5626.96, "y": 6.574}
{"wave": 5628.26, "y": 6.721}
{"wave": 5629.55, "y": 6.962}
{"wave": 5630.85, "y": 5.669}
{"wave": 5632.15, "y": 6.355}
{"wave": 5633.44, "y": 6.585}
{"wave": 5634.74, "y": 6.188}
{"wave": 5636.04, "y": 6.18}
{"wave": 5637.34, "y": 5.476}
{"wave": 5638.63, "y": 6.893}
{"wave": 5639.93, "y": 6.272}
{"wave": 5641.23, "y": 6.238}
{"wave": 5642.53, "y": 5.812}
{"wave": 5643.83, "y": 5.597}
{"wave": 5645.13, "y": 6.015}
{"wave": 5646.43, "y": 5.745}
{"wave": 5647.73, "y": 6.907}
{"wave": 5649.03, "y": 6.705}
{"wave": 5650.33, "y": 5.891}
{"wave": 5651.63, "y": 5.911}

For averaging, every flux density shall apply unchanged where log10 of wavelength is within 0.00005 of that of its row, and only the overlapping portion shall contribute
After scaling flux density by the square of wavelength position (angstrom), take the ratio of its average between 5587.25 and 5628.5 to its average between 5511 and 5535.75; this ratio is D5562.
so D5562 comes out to 1.14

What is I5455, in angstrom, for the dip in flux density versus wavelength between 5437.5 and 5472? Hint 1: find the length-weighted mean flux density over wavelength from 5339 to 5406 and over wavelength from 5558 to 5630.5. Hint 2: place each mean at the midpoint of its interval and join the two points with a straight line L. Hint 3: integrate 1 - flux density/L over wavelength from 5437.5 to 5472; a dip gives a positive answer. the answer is -0.90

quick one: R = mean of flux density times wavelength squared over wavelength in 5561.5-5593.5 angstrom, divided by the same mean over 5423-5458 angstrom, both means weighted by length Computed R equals 1.03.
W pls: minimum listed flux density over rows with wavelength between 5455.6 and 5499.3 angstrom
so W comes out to 4.53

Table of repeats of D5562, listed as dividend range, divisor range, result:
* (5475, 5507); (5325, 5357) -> 1.10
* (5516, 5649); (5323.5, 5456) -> 1.07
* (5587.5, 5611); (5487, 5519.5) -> 1.07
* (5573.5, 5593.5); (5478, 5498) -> 1.05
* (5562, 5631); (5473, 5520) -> 1.07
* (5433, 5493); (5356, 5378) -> 1.09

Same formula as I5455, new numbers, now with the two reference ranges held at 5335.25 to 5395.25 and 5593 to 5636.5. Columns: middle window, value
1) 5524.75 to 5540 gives 1.1 angstrom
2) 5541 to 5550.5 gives 0.9 angstrom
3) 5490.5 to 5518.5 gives 1.0 angstrom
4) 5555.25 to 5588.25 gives 2.4 angstrom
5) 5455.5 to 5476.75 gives -0.5 angstrom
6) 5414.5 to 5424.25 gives 1.1 angstrom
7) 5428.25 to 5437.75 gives 0.1 angstrom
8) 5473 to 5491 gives 0.2 angstrom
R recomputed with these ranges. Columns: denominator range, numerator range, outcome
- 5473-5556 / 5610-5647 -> 1.14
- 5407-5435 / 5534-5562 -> 1.03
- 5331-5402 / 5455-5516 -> 1.08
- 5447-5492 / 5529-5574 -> 0.93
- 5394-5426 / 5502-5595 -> 1.04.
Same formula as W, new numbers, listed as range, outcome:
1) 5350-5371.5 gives 4.28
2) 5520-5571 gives 3.899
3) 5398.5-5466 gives 4.49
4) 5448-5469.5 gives 5.227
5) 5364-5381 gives 4.8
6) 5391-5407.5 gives 5.427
